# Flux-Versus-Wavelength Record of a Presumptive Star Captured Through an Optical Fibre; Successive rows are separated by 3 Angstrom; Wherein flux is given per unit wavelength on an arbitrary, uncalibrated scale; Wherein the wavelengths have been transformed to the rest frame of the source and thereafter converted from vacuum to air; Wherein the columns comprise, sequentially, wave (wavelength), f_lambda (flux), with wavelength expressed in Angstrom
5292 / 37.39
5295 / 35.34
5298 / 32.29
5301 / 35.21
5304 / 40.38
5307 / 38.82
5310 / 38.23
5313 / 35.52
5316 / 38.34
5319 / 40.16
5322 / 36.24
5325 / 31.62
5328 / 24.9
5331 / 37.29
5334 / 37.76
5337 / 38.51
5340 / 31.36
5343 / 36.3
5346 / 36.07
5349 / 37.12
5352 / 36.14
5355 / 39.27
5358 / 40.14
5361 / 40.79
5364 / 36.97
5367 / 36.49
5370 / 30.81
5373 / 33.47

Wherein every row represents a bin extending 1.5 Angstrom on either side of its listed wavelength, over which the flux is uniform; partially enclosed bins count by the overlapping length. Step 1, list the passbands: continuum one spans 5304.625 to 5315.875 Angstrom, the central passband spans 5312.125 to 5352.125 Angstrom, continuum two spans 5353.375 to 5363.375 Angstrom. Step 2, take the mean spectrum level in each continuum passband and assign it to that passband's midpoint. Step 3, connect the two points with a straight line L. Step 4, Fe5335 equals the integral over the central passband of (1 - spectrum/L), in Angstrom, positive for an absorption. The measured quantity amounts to 3.3 Angstrom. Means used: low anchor 37.8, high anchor 39.7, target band 35.5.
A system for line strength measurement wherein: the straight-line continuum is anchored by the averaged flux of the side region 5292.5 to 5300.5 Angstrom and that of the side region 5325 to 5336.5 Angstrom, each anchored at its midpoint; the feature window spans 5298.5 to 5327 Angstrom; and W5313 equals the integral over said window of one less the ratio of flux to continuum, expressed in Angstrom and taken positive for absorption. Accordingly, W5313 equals -2.3 Angstrom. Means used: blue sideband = 34.4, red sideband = 33.5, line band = 36.8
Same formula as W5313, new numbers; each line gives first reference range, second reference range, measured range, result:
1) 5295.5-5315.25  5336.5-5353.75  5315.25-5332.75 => 0.80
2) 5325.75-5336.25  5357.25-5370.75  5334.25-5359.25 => -1.11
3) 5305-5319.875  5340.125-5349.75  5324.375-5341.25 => 1.34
